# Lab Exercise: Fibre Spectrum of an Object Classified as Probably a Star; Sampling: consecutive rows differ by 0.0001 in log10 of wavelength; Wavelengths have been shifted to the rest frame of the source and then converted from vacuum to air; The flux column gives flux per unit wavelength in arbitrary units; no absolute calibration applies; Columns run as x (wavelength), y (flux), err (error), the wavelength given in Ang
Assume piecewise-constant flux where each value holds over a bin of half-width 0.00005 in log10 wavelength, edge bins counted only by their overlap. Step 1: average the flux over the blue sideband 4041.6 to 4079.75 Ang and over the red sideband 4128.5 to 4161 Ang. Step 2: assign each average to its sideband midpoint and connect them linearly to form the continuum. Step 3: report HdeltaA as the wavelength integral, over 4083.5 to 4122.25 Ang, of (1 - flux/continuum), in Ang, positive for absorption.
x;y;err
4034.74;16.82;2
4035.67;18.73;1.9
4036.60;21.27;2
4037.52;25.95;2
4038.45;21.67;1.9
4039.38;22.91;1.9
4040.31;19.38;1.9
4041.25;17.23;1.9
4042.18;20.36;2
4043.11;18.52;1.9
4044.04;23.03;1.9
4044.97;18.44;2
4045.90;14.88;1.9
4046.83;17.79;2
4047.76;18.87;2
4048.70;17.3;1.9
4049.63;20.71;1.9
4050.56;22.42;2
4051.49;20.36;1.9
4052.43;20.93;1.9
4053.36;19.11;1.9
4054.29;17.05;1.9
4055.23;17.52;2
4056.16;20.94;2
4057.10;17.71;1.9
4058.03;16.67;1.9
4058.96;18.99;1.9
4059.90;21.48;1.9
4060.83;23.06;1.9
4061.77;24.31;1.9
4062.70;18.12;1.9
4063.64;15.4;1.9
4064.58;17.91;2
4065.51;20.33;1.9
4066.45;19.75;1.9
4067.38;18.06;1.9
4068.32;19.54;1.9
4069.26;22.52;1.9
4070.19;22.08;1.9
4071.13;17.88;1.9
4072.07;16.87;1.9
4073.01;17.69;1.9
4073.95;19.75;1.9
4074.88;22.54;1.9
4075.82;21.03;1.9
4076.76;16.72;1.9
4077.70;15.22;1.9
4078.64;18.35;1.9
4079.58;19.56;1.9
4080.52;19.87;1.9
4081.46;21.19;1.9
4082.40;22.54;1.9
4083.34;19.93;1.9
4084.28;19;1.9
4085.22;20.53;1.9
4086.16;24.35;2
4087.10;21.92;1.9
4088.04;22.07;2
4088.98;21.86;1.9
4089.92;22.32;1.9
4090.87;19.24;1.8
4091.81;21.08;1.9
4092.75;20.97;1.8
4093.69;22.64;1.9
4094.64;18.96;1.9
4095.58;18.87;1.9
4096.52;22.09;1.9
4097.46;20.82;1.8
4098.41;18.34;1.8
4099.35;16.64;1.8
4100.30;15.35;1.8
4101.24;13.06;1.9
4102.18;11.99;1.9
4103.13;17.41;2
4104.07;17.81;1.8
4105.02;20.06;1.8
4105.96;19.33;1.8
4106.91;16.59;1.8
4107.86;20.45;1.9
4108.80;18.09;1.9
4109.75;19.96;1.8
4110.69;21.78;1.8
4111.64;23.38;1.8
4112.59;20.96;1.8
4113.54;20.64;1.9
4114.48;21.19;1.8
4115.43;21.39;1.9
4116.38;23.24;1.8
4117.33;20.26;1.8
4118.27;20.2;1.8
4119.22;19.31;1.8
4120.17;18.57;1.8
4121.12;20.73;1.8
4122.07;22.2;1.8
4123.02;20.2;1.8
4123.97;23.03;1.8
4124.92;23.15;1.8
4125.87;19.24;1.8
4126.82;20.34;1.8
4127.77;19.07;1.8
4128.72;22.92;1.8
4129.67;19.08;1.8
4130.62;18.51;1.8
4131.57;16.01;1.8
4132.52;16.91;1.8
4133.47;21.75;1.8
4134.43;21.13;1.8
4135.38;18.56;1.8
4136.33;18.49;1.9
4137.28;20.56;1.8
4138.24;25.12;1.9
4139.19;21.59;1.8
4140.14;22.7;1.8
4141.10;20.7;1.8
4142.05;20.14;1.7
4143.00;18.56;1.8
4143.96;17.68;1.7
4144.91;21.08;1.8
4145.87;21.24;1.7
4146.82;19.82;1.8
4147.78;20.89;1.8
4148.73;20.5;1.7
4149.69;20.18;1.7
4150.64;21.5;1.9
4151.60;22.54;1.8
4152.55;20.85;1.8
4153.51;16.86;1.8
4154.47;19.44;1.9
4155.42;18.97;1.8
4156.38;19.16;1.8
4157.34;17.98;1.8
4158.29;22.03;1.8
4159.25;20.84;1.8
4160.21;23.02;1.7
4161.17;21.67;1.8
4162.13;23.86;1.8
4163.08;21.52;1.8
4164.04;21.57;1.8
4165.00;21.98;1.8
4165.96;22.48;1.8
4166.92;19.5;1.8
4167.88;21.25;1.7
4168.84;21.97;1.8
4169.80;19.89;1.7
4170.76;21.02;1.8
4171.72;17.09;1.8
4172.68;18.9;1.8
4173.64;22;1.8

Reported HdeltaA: -0.3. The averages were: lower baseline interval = 19.3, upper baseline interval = 20.2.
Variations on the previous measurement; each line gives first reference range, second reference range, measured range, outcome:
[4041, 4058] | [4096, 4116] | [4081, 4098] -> -1.9 Ang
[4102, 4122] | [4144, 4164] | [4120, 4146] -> -0.1 Ang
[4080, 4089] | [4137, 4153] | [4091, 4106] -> 2.0 Ang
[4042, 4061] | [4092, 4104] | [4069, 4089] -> -1.6 Ang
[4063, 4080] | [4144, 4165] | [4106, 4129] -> -0.9 Ang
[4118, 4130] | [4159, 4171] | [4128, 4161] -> 1.4 Ang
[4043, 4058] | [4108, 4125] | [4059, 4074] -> -0.1 Ang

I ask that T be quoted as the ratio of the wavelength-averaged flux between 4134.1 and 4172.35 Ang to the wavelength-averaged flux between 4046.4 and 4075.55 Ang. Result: 1.06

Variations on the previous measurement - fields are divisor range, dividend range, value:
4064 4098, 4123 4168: 1.02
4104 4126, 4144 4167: 1.01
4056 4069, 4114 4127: 1.08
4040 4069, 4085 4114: 1.02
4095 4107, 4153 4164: 1.17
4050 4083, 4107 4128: 1.06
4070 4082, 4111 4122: 1.10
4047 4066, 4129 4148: 1.03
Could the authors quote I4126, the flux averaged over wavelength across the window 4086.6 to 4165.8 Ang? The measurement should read 20.2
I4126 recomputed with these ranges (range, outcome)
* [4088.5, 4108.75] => 18.8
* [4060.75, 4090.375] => 20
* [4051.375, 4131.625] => 19.8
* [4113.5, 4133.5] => 20.3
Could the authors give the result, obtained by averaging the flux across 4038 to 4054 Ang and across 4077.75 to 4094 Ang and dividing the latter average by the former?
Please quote 1.06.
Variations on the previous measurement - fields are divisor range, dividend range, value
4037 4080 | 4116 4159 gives 1.04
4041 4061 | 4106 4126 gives 1.08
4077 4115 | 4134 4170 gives 1.06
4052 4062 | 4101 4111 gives 0.91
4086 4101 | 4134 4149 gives 1.01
